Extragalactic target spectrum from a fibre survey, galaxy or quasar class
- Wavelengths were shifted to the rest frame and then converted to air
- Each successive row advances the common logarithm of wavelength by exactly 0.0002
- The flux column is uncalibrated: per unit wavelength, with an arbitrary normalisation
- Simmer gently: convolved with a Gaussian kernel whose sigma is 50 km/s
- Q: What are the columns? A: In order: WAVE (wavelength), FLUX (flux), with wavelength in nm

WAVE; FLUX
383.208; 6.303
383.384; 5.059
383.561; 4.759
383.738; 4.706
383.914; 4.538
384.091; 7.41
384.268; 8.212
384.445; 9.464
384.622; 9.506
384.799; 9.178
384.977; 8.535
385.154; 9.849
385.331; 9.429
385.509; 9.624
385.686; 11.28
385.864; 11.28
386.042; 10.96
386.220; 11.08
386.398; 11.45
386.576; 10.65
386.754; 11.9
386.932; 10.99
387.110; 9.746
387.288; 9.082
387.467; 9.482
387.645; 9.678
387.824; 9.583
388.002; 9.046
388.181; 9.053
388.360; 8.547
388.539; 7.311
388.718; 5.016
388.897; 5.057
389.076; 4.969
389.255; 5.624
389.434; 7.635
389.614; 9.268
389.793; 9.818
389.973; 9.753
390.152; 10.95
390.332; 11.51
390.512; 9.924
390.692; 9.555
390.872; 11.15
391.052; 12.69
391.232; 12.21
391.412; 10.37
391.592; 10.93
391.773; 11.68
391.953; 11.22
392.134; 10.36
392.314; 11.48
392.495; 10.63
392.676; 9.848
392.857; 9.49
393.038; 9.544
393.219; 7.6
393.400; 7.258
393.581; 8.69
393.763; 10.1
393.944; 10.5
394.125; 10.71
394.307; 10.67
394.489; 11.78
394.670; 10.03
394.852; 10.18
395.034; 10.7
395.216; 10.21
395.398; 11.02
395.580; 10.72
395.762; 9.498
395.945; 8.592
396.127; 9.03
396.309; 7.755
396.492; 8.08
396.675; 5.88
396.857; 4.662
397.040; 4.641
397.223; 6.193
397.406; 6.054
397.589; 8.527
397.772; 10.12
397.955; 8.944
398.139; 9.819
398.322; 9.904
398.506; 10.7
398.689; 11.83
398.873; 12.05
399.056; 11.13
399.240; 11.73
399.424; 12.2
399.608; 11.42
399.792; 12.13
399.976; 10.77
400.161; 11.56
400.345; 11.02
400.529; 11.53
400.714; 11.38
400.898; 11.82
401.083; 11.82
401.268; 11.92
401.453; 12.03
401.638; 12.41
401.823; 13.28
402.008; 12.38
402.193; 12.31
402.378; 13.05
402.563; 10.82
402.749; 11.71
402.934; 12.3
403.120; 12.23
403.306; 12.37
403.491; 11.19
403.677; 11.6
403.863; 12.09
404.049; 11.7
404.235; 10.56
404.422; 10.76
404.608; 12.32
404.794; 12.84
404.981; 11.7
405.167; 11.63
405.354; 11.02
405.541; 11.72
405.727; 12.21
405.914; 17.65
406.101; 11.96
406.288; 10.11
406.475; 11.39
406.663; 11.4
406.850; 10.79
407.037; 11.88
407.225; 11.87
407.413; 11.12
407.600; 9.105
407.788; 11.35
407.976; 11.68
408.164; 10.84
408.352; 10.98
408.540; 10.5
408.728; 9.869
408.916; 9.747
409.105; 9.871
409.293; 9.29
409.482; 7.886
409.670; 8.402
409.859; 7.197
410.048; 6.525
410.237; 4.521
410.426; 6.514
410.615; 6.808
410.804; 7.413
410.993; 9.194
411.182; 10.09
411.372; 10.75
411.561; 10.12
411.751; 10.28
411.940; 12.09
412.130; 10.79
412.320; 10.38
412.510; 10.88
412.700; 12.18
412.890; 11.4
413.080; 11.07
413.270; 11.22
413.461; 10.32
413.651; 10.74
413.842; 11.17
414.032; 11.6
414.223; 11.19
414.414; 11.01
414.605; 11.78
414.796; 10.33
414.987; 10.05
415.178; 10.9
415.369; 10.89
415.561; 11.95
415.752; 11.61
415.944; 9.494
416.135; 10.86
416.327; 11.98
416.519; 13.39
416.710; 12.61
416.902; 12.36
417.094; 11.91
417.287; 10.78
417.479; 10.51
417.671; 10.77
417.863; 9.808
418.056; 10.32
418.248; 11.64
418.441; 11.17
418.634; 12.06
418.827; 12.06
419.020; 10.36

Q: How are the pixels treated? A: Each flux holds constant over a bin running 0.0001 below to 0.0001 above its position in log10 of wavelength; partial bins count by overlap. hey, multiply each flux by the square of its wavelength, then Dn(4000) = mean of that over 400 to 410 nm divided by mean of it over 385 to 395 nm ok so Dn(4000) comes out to 1.2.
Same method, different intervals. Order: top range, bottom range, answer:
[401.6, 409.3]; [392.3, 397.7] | 1.36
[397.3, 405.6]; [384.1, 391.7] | 1.28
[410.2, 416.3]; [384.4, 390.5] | 1.27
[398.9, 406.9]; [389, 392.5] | 1.25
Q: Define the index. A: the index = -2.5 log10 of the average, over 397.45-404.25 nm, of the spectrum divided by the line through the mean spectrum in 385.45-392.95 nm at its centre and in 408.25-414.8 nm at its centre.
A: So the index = -0.17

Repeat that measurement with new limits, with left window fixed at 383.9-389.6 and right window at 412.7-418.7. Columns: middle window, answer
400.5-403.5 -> -0.19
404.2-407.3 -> -0.14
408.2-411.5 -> 0.24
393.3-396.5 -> -0.02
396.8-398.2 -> 0.31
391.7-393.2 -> -0.11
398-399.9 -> -0.14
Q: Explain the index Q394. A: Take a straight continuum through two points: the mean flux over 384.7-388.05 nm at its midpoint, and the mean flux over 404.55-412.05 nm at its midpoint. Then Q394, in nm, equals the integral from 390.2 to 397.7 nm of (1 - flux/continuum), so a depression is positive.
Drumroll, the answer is 0.48 nm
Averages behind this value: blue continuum 10.2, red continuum 10.3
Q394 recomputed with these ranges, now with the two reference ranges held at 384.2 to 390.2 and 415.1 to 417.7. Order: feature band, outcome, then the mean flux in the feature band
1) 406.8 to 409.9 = 0.184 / 10.2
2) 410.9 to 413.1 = 0.070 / 10.8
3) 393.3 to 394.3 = 0.018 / 9.54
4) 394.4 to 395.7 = -0.111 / 10.6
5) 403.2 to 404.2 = -0.120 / 11.7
